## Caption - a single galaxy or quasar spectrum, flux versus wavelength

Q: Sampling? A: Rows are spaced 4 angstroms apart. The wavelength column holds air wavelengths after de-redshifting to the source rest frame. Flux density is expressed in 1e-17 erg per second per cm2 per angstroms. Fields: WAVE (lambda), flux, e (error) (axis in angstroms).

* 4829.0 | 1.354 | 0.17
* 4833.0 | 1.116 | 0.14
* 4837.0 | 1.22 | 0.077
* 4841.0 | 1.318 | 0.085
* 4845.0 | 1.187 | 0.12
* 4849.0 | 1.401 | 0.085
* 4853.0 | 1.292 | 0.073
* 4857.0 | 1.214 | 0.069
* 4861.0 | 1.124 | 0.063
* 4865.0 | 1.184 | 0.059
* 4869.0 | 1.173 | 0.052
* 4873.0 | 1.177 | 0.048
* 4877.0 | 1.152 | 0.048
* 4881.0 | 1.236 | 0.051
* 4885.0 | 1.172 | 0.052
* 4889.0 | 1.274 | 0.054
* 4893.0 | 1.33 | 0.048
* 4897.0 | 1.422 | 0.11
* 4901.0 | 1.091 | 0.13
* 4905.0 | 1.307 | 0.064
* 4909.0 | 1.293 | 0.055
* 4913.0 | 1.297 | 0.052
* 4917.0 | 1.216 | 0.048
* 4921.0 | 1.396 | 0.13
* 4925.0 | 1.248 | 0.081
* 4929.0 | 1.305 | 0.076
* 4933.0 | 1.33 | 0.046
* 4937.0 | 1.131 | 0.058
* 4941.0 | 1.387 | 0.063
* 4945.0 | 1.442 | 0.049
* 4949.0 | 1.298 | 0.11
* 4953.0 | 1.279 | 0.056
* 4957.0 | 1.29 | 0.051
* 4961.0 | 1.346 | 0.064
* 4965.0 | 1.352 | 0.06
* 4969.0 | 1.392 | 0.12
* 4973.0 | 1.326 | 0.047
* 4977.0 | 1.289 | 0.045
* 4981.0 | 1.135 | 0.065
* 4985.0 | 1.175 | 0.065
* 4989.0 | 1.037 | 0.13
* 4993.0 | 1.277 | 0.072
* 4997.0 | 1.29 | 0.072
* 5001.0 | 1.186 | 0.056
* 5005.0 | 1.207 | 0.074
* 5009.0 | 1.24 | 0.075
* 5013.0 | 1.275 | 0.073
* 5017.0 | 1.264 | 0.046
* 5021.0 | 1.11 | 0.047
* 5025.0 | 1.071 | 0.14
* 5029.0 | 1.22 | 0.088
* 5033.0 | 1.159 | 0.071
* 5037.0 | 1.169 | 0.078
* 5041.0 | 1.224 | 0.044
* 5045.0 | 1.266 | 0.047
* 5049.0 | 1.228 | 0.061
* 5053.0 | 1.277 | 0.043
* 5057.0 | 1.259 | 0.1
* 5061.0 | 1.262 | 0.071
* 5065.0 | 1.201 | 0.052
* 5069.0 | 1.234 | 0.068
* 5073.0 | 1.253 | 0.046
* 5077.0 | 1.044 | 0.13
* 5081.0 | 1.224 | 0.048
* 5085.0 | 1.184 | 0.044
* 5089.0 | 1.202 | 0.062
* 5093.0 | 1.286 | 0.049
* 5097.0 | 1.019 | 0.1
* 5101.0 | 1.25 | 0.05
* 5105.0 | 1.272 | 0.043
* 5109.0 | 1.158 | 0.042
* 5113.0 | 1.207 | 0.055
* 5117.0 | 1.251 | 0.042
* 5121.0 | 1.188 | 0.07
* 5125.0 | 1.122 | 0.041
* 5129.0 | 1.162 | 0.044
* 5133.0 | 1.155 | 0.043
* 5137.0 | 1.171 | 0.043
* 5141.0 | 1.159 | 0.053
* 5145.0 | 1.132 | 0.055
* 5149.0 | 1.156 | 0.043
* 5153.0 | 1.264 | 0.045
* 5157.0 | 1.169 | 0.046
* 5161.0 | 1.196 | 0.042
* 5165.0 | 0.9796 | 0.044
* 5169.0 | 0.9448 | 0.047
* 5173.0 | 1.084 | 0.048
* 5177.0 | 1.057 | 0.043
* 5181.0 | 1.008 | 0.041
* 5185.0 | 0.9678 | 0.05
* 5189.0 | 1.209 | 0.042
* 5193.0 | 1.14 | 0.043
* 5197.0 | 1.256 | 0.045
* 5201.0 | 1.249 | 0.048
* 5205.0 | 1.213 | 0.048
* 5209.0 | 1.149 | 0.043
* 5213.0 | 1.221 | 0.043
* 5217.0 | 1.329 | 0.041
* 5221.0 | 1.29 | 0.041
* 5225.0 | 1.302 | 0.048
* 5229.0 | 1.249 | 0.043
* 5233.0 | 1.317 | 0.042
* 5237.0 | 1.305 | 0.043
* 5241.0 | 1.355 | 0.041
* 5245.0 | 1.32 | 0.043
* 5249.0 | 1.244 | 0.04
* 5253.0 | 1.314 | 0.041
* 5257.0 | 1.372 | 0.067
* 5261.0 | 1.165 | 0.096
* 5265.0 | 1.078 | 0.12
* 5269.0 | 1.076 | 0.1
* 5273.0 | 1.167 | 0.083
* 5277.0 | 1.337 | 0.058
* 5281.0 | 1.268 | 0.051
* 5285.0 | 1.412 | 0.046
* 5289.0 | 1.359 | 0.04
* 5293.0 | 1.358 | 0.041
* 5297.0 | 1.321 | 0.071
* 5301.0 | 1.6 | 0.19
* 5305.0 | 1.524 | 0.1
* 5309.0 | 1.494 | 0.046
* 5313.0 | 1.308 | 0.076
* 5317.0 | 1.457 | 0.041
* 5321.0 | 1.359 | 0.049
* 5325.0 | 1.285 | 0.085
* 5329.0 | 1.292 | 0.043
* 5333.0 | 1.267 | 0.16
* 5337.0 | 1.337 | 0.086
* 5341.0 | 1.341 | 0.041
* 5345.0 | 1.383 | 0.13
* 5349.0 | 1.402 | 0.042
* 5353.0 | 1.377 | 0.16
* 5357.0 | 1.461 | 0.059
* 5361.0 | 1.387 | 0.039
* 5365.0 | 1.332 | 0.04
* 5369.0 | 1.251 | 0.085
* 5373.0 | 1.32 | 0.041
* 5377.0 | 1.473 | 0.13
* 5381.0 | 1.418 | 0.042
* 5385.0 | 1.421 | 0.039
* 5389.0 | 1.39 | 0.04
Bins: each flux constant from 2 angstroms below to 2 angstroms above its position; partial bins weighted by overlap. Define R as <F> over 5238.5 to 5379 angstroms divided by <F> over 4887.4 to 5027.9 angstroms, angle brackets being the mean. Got 1.06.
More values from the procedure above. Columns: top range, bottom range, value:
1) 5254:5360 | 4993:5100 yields 1.11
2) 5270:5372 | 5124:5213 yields 1.20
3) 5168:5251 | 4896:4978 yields 0.92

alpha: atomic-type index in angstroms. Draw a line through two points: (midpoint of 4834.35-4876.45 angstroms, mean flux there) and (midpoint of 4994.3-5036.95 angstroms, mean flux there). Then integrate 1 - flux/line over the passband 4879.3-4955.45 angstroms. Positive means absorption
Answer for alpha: -4.5 angstroms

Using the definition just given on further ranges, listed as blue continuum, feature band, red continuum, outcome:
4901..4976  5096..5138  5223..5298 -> 3.6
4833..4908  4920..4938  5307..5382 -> -0.5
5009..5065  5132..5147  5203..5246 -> 1.1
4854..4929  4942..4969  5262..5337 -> -1.8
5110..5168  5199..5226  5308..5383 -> -0.3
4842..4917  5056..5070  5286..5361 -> 0.7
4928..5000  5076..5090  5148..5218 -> 0.4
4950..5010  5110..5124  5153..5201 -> -0.6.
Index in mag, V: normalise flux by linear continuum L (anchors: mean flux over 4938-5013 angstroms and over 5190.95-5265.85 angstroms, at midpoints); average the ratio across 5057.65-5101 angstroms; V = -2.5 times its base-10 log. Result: 0.063 mag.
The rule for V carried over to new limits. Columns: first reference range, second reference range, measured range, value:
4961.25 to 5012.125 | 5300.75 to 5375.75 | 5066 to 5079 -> 0.09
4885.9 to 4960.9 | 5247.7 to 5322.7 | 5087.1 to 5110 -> 0.10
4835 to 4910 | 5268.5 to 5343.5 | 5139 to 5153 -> 0.13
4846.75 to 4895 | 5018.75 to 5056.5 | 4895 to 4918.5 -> -0.05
